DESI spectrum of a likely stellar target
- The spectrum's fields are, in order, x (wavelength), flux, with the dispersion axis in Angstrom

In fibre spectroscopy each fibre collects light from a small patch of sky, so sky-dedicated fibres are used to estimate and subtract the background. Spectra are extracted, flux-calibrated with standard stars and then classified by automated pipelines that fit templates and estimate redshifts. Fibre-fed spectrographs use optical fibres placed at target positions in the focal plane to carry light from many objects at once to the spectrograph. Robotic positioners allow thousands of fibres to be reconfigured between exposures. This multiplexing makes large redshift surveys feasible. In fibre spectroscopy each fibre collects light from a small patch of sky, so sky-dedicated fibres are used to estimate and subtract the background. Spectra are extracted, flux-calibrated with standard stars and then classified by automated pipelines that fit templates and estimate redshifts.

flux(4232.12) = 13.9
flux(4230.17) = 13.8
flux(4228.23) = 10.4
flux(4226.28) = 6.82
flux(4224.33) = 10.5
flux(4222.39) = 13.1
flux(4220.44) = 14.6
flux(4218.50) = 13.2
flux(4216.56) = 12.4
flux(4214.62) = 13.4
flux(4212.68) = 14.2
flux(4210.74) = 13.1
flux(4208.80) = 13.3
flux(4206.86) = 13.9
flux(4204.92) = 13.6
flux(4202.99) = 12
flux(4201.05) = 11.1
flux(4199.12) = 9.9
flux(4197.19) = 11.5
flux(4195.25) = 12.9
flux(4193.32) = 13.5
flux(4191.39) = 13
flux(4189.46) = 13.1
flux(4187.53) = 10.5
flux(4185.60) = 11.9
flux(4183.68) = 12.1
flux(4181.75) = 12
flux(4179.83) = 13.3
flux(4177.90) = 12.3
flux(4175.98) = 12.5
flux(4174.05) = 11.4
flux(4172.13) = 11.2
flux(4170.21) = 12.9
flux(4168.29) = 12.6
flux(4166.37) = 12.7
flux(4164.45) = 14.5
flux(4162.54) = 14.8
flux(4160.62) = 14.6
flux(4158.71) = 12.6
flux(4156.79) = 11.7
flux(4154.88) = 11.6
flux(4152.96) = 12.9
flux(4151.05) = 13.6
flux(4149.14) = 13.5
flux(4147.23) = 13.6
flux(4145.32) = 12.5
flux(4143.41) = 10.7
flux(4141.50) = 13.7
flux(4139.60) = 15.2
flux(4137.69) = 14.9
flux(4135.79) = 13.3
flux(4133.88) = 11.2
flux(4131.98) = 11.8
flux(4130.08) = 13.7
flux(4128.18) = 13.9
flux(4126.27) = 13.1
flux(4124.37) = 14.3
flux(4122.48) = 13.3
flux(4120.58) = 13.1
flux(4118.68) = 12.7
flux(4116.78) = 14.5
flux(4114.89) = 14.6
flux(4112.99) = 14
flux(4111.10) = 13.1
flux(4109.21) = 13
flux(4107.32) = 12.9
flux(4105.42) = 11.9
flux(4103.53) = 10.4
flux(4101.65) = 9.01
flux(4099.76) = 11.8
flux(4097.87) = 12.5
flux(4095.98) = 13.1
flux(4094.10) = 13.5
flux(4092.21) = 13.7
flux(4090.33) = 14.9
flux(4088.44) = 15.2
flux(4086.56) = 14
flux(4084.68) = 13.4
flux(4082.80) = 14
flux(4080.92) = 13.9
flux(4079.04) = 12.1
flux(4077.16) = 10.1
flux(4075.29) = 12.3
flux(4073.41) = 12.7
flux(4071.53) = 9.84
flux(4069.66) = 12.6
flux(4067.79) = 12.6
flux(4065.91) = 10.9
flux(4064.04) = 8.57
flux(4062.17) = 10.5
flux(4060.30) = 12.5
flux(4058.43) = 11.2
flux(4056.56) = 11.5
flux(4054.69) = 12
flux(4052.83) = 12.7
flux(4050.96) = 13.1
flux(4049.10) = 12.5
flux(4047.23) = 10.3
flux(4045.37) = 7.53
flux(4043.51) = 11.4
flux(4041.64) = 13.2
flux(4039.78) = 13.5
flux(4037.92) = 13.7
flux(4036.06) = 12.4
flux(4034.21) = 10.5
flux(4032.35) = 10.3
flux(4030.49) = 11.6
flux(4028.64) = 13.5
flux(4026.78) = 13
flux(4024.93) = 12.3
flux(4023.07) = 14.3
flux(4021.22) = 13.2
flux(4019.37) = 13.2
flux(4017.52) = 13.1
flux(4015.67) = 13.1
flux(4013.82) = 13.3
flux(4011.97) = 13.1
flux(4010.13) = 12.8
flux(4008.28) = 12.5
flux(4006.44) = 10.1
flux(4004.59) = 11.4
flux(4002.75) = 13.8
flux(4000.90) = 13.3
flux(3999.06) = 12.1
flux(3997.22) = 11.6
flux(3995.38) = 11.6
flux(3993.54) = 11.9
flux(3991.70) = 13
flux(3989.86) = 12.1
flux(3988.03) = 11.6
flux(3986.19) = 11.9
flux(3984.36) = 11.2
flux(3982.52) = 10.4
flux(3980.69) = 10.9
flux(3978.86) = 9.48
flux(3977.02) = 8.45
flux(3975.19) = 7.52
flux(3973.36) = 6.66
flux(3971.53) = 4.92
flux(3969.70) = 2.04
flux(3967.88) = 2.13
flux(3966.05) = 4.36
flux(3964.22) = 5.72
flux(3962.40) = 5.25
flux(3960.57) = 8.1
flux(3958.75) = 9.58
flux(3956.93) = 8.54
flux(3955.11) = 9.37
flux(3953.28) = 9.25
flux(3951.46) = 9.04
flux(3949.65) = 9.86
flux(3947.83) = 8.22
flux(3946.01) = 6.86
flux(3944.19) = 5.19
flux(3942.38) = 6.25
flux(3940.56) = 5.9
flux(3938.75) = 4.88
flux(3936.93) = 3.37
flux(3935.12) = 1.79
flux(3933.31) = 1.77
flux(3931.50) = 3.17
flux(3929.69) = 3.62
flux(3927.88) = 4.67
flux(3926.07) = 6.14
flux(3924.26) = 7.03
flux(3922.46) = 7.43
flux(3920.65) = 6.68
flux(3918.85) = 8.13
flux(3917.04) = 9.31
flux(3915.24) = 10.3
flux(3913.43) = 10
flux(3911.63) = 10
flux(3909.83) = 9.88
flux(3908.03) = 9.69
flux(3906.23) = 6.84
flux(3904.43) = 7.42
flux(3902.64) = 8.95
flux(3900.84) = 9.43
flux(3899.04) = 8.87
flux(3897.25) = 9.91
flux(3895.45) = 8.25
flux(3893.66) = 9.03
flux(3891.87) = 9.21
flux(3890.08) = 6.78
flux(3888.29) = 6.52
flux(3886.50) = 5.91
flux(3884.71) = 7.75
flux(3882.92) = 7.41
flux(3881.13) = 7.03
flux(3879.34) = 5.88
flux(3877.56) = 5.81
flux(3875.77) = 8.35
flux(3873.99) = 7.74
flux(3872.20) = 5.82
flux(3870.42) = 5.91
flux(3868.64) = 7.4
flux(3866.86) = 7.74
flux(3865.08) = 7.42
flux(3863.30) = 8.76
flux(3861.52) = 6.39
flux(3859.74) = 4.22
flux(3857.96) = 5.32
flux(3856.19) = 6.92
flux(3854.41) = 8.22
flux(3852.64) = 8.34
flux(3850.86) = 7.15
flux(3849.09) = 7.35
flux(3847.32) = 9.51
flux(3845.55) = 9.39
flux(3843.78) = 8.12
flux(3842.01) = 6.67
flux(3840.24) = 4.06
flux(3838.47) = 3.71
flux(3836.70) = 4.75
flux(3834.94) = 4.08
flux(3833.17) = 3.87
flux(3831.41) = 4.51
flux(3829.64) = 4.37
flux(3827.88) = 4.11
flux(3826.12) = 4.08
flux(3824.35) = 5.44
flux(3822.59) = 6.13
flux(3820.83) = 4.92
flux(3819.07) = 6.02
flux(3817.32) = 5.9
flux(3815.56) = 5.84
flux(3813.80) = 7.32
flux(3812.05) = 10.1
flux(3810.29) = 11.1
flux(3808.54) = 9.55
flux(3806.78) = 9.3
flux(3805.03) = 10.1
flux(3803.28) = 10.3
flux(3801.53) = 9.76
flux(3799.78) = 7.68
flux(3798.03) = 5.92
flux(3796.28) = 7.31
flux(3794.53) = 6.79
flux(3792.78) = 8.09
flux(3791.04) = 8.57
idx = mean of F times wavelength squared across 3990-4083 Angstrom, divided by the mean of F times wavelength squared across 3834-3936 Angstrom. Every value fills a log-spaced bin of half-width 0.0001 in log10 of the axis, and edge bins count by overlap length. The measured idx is 1.8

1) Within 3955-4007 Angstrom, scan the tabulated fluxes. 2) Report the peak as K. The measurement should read 13.8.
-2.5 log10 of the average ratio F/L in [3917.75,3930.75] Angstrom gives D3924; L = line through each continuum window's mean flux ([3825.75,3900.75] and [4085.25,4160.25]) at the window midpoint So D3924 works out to 0.30 mag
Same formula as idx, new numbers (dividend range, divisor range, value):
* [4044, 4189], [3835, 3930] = 1.90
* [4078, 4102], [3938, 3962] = 1.83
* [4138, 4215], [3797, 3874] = 2.21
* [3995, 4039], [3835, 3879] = 1.99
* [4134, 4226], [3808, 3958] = 2.12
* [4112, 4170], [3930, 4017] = 1.65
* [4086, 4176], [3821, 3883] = 2.37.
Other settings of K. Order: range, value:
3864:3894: 9.21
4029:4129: 15.2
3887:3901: 9.91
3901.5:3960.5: 10.3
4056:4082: 13.9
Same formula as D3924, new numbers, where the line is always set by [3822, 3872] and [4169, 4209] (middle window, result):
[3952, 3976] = 0.267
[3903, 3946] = 0.152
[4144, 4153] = -0.141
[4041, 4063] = -0.171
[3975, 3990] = -0.209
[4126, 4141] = -0.188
